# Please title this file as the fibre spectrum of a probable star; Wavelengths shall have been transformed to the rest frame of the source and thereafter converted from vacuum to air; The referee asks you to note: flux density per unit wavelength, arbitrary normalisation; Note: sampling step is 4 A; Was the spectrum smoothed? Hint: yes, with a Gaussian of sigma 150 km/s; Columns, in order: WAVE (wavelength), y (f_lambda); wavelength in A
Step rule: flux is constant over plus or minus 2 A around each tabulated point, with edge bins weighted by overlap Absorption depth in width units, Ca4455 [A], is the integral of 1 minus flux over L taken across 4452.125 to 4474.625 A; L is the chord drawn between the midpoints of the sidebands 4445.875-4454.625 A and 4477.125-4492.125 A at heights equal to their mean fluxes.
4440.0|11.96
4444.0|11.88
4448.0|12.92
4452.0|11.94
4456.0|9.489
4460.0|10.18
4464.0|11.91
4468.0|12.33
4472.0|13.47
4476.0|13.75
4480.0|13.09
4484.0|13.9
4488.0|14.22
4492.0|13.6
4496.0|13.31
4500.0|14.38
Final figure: 2.2 A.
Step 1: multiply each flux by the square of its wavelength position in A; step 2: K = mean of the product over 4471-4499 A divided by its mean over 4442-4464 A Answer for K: 1.2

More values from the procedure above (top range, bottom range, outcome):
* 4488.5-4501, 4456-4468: 1.27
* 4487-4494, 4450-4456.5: 1.28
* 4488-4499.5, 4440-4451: 1.14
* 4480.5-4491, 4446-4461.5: 1.26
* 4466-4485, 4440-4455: 1.12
